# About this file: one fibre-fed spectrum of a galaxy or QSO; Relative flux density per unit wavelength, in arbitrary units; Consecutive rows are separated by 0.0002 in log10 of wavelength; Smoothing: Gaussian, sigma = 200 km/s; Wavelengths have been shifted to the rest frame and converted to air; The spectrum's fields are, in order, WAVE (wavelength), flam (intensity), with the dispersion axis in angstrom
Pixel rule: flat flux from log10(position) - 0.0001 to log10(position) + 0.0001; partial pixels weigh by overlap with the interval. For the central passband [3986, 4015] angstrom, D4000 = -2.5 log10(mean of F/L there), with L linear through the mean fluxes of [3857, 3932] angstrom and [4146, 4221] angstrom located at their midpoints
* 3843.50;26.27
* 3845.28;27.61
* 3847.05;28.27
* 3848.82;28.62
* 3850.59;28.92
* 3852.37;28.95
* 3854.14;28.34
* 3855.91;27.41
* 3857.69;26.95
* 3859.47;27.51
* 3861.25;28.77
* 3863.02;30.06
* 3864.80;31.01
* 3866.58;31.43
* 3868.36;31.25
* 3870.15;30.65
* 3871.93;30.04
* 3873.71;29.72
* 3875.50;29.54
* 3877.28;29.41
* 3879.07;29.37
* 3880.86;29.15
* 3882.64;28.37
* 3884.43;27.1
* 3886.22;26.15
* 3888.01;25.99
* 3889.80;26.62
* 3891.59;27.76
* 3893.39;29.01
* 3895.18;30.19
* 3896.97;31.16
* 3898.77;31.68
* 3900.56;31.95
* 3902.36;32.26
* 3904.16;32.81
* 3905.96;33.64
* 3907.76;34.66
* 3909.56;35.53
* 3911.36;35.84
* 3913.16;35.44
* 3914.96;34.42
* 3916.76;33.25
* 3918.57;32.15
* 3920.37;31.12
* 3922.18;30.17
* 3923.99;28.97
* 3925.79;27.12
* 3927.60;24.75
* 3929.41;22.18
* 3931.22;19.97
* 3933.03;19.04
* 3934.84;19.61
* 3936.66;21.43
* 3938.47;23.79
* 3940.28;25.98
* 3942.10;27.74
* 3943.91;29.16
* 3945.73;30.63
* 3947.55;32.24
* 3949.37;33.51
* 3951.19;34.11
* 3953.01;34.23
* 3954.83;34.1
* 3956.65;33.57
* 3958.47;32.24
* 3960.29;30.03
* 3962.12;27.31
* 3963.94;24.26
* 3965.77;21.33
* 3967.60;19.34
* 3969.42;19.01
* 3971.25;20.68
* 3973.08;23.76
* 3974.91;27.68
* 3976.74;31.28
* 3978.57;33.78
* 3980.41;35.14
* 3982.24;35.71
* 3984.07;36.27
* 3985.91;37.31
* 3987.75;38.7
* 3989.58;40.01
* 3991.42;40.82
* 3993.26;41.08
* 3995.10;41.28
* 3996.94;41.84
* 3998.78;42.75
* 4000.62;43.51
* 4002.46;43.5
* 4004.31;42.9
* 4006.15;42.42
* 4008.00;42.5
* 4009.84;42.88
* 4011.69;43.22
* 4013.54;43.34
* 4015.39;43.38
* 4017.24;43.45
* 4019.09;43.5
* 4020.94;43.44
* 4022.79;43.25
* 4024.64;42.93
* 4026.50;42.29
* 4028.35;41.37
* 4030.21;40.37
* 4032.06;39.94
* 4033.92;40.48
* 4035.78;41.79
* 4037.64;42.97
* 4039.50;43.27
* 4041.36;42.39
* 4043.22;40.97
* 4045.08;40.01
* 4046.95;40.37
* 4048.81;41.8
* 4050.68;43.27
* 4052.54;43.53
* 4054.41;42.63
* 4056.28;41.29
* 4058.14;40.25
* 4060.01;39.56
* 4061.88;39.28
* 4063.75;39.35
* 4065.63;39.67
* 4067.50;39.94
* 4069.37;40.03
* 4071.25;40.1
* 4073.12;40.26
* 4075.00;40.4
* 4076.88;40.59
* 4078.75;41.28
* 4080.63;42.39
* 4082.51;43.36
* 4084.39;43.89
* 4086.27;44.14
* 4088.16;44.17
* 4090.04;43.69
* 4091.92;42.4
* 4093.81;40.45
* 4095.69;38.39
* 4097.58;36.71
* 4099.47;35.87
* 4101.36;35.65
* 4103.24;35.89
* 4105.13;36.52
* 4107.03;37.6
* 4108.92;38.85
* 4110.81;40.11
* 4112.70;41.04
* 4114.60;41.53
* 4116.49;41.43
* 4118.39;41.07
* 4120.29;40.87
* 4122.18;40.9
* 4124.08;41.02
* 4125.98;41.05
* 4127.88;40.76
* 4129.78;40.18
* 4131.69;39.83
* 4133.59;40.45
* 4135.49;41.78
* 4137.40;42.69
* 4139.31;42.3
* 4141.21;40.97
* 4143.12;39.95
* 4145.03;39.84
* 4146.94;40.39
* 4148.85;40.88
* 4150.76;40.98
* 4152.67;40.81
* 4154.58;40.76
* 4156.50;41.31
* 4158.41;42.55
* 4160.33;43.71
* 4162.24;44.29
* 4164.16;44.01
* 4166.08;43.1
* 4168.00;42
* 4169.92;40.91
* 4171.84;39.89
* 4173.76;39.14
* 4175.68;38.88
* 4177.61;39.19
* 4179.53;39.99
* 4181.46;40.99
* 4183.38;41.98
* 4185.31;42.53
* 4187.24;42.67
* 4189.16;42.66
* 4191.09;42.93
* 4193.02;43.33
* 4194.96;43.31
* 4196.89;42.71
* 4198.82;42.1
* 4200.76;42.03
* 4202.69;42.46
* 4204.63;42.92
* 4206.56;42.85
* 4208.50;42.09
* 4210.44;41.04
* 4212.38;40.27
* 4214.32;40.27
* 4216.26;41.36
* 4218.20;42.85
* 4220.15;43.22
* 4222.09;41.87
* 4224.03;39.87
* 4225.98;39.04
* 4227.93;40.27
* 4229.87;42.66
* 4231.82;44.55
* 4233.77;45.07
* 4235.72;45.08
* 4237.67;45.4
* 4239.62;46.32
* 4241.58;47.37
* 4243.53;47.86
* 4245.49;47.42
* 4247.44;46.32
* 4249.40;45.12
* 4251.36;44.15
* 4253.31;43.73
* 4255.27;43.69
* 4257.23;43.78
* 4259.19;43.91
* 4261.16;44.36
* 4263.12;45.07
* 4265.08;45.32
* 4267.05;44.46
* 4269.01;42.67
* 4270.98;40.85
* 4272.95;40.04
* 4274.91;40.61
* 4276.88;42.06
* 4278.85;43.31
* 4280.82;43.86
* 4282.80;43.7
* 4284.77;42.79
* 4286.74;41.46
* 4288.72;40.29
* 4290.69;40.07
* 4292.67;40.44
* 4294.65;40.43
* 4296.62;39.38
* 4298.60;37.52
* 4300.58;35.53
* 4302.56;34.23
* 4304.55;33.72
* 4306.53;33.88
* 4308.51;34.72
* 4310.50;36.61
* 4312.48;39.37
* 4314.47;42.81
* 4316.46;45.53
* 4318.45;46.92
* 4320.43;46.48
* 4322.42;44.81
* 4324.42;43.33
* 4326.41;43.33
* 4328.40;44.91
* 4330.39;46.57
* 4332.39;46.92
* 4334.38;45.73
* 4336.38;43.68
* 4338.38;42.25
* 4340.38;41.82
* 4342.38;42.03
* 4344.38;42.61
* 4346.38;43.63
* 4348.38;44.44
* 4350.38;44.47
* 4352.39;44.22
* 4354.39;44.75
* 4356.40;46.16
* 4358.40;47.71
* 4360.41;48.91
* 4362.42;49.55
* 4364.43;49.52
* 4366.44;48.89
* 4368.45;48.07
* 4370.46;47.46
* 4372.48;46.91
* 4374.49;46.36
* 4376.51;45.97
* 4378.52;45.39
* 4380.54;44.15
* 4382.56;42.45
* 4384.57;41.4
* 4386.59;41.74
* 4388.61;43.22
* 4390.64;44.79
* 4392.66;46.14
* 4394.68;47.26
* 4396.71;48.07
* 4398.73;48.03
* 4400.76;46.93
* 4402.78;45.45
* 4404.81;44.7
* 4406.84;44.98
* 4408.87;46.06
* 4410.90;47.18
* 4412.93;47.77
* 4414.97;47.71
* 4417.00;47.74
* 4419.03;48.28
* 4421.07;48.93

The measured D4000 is -0.22 mag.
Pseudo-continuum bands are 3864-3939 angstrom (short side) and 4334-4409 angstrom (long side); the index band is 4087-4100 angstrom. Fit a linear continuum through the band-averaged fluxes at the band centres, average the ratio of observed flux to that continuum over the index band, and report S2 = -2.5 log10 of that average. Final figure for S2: -0.13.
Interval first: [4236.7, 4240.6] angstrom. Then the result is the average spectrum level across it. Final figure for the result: 45.8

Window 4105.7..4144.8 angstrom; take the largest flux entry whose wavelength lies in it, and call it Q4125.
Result 42.69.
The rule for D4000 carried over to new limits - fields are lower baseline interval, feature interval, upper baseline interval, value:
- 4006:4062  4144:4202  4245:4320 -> 0.003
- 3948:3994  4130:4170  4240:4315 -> -0.115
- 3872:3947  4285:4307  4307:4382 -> 0.128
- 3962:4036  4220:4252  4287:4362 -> -0.085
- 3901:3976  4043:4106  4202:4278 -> -0.155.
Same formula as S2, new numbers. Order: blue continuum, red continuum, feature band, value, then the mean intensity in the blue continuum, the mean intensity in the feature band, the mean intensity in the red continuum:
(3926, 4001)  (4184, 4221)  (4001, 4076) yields -0.219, 30.4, 41.7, 42.3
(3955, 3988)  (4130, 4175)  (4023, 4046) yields -0.237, 29.2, 41.6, 41.4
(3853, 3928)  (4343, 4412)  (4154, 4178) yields -0.068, 30.2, 41.6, 45.8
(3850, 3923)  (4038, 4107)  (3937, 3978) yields 0.221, 30.4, 28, 40.6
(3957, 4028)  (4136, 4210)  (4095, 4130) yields 0.022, 36.6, 39.2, 41.7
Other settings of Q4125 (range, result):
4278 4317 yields 45.53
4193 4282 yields 47.86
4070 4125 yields 44.17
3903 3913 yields 35.84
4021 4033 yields 43.25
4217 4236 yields 45.08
